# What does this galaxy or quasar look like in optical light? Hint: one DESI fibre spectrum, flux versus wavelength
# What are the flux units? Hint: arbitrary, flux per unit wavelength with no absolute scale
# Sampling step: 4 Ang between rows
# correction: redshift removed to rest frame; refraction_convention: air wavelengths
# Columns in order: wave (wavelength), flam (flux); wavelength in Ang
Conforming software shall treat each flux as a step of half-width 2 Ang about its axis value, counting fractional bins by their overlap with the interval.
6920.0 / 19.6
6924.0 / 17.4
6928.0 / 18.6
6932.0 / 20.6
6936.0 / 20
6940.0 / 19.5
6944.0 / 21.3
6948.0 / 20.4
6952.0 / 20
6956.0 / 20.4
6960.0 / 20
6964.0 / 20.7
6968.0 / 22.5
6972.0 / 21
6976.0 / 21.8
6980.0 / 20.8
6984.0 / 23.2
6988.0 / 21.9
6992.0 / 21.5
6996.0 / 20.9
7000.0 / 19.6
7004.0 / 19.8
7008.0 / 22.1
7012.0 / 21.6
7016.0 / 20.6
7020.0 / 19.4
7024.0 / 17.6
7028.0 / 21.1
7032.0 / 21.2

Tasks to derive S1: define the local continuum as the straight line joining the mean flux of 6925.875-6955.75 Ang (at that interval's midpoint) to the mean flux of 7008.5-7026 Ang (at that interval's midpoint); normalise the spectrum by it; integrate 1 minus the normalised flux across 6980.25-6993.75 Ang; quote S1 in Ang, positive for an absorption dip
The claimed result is -1.4 Ang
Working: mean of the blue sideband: 20.1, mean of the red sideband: 20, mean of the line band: 22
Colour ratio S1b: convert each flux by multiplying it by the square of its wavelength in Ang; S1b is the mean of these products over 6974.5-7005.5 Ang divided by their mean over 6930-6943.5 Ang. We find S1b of 1.07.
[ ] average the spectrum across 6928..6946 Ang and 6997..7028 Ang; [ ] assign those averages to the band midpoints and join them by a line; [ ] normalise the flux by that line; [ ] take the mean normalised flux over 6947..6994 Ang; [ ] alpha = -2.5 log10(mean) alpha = -0.05 mag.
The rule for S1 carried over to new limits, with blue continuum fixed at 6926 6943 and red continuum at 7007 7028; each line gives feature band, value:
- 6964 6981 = -1.3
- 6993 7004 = -0.1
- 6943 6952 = -0.3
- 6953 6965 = -0.2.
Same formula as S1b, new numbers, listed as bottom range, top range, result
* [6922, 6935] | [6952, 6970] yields 1.11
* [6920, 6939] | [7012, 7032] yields 1.07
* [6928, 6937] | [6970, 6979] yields 1.08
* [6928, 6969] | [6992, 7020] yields 1.03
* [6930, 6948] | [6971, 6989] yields 1.08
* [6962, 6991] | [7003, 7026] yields 0.94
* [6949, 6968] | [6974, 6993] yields 1.07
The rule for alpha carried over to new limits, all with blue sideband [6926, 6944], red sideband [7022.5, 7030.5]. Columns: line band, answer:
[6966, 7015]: -0.089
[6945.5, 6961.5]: -0.024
